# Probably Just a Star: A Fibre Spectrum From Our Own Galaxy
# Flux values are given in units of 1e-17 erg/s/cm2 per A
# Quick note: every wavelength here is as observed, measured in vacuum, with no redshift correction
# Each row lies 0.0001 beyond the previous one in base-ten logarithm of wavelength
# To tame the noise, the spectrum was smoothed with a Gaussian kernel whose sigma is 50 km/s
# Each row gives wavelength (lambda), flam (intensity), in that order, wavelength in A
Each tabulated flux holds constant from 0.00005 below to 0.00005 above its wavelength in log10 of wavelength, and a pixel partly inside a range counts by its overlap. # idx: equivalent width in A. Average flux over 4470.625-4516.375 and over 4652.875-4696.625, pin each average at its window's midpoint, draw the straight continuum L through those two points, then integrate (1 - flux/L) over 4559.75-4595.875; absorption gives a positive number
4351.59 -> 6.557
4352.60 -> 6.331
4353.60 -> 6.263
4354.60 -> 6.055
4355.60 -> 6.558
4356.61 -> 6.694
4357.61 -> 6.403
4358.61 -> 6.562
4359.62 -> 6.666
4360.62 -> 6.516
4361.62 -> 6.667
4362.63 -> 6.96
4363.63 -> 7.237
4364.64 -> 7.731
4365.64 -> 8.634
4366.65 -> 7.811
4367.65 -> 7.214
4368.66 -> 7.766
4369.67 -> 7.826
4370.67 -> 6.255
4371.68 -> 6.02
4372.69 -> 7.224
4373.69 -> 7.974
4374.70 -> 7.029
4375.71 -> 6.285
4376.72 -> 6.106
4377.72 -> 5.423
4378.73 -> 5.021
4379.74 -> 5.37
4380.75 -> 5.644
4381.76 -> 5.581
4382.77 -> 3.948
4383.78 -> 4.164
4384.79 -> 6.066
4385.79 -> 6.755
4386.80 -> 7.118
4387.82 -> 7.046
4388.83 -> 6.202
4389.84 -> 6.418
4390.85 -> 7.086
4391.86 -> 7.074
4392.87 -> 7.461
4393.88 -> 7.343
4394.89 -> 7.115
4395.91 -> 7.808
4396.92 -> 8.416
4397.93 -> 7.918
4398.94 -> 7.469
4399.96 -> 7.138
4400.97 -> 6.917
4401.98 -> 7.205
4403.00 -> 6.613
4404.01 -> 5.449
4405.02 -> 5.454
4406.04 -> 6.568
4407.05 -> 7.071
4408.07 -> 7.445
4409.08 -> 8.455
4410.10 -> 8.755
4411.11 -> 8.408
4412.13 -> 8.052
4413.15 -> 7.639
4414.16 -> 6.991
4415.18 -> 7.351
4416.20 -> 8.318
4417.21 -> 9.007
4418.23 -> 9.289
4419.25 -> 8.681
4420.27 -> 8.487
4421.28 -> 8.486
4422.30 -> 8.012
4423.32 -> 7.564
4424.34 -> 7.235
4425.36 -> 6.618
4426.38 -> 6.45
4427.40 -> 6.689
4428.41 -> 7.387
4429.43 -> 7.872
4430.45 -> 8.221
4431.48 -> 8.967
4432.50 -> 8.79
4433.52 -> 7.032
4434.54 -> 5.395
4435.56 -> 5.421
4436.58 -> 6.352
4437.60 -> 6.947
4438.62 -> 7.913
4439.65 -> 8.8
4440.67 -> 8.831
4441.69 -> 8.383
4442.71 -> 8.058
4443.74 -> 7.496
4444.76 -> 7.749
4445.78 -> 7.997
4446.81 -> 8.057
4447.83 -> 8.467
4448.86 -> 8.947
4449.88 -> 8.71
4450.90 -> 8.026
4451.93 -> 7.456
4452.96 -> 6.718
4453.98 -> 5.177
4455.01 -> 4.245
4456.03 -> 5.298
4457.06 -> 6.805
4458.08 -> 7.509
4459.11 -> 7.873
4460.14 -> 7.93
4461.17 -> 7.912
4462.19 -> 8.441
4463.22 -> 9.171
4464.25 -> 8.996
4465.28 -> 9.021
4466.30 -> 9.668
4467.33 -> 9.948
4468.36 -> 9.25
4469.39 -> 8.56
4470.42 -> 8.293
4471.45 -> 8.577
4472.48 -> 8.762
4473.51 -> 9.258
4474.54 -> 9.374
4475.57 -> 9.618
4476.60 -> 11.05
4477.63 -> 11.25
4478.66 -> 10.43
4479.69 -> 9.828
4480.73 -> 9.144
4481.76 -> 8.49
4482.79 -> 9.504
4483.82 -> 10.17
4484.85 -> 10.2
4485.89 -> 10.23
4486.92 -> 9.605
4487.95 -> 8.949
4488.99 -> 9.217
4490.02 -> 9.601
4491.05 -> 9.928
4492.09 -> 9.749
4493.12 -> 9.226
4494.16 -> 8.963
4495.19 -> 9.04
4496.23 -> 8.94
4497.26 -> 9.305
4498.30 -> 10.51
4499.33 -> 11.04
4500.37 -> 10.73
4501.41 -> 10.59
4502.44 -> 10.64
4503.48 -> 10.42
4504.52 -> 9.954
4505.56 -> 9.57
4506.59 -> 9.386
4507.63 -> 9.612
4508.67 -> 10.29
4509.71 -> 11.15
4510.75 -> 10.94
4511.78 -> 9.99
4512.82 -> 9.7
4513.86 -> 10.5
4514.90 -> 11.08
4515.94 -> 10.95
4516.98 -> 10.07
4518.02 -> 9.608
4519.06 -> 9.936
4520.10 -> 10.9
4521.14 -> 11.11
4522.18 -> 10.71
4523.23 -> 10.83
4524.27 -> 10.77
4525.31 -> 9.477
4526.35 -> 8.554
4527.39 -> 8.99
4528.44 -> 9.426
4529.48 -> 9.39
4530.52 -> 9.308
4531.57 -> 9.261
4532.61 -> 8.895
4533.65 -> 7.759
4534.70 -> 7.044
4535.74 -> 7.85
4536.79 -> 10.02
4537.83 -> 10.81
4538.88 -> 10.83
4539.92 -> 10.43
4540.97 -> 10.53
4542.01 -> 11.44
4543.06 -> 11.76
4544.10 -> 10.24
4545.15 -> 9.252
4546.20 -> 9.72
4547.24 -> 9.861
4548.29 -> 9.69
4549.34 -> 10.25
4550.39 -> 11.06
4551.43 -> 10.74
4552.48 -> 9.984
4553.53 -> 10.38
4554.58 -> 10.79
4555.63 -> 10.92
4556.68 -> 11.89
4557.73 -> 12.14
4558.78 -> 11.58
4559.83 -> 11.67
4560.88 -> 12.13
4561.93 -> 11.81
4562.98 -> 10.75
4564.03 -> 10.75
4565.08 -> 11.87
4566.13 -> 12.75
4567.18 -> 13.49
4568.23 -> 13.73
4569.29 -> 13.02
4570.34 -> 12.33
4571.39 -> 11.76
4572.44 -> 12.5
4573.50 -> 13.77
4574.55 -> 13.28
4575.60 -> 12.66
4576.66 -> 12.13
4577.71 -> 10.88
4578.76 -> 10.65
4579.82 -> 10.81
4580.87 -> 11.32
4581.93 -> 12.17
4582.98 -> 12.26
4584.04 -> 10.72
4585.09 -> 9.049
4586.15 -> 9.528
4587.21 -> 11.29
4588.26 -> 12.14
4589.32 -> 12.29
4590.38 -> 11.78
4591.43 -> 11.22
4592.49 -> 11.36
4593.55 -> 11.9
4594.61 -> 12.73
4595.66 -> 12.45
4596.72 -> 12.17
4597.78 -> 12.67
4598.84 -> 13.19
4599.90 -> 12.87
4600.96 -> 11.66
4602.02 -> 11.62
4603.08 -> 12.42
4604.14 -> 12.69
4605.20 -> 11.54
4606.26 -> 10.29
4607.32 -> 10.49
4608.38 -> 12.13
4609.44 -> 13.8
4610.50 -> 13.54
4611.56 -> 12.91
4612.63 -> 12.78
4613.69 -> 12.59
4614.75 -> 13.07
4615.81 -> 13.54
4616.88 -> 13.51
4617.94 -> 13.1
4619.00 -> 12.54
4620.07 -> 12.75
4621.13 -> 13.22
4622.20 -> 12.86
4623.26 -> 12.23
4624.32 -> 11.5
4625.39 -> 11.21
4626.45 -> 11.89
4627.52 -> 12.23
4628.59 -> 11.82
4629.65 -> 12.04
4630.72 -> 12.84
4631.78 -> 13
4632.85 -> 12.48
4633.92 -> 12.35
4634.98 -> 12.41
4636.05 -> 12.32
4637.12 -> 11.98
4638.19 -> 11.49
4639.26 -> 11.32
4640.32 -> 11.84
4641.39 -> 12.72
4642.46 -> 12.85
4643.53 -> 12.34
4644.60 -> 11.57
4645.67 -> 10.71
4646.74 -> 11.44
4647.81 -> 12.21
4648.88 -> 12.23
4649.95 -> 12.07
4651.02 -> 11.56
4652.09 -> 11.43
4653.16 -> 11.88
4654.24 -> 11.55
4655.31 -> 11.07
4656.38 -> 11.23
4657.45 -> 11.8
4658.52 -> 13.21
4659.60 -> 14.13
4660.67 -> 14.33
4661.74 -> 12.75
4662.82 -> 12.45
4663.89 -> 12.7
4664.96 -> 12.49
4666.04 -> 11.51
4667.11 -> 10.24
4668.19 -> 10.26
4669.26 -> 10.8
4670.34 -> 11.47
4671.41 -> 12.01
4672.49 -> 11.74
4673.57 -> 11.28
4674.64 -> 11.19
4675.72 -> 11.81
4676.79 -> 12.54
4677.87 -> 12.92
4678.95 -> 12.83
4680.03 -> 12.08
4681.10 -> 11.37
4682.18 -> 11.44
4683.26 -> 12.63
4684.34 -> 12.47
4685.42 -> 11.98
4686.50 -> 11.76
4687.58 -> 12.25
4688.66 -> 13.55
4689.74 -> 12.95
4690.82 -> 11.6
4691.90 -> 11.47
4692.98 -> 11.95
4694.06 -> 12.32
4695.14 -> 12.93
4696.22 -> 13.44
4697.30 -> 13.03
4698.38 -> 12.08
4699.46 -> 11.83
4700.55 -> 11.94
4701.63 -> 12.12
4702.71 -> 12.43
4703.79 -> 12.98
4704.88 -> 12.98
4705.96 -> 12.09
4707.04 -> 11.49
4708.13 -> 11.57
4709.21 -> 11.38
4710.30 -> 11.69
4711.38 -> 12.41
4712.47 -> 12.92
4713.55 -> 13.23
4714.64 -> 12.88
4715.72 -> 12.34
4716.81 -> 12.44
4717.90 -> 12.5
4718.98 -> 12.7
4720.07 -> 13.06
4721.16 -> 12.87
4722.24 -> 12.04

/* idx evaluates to -3.1 A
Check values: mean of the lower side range 9.89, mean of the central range 11.9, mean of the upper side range 12.1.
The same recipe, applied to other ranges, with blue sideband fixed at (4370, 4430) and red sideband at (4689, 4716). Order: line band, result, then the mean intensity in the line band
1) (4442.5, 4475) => 0.09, 8.05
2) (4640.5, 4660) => -0.96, 12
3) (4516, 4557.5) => -2.66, 10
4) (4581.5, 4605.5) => -3.19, 11.8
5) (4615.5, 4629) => -1.92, 12.5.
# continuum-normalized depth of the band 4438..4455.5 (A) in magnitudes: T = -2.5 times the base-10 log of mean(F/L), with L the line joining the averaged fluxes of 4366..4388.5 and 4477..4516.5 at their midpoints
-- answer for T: 0.099 mag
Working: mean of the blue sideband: 6.36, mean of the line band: 7.7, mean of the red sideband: 9.97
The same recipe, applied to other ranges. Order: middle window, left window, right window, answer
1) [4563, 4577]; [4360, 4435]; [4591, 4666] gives -0.15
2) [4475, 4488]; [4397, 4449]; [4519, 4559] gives -0.12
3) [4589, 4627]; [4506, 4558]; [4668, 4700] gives -0.12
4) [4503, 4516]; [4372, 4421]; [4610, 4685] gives -0.10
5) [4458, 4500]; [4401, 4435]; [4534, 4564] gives -0.05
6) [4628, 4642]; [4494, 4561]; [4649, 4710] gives -0.06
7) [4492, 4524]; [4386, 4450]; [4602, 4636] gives -0.05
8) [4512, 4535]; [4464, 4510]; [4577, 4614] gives 0.07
